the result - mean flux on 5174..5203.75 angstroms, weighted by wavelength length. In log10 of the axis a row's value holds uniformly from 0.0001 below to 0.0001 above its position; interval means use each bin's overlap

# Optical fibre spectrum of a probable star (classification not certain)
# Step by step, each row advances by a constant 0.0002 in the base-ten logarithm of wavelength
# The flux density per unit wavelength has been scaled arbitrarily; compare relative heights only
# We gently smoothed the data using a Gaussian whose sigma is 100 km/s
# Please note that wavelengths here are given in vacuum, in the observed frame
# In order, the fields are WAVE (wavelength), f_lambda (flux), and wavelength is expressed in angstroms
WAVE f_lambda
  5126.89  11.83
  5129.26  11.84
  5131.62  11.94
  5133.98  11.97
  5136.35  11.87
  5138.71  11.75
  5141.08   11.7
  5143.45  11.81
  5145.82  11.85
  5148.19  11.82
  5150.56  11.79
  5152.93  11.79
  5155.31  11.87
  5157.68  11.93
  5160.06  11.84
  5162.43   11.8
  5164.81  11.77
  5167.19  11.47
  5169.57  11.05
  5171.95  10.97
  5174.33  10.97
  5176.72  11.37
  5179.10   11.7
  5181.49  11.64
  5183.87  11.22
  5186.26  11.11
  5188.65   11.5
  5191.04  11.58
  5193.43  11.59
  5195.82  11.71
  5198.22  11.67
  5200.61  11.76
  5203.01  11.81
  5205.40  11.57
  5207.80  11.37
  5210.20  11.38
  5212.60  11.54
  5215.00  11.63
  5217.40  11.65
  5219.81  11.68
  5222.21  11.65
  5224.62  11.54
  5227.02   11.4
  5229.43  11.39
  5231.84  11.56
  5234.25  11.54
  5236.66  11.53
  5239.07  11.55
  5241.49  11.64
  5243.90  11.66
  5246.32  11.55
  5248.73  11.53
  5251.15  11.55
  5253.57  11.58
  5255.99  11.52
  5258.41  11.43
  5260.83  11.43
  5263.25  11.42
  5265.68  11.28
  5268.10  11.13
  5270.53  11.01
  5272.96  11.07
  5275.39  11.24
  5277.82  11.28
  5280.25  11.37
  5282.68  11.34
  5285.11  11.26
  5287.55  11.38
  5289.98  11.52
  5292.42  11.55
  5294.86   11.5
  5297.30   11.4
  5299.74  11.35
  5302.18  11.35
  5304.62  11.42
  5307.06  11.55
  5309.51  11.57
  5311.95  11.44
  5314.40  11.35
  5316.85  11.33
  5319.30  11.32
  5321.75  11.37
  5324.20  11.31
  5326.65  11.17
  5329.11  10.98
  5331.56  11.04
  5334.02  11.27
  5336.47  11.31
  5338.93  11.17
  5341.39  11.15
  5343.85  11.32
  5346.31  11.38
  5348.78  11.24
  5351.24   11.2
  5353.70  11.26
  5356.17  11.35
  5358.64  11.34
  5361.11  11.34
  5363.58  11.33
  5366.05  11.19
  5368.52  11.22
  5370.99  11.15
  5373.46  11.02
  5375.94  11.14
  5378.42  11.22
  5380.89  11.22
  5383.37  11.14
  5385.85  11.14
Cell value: 11.5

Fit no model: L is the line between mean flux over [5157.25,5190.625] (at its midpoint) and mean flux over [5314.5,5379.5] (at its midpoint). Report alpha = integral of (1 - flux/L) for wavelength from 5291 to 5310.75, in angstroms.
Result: -0.3 angstroms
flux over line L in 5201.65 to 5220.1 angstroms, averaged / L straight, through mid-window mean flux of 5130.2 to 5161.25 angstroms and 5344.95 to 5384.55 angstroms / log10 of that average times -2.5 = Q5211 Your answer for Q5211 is 0.01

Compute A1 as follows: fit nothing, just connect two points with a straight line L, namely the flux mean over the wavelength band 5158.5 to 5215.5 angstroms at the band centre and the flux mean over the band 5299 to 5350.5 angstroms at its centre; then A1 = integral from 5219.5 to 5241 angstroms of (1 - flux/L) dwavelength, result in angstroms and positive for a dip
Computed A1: -0.18 angstroms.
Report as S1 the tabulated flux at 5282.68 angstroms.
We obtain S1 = 11.34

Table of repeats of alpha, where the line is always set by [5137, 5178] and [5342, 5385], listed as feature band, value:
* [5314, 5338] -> 0.14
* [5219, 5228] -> -0.05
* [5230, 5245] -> -0.13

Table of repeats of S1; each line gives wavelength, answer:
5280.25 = 11.37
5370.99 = 11.15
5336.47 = 11.31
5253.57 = 11.58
